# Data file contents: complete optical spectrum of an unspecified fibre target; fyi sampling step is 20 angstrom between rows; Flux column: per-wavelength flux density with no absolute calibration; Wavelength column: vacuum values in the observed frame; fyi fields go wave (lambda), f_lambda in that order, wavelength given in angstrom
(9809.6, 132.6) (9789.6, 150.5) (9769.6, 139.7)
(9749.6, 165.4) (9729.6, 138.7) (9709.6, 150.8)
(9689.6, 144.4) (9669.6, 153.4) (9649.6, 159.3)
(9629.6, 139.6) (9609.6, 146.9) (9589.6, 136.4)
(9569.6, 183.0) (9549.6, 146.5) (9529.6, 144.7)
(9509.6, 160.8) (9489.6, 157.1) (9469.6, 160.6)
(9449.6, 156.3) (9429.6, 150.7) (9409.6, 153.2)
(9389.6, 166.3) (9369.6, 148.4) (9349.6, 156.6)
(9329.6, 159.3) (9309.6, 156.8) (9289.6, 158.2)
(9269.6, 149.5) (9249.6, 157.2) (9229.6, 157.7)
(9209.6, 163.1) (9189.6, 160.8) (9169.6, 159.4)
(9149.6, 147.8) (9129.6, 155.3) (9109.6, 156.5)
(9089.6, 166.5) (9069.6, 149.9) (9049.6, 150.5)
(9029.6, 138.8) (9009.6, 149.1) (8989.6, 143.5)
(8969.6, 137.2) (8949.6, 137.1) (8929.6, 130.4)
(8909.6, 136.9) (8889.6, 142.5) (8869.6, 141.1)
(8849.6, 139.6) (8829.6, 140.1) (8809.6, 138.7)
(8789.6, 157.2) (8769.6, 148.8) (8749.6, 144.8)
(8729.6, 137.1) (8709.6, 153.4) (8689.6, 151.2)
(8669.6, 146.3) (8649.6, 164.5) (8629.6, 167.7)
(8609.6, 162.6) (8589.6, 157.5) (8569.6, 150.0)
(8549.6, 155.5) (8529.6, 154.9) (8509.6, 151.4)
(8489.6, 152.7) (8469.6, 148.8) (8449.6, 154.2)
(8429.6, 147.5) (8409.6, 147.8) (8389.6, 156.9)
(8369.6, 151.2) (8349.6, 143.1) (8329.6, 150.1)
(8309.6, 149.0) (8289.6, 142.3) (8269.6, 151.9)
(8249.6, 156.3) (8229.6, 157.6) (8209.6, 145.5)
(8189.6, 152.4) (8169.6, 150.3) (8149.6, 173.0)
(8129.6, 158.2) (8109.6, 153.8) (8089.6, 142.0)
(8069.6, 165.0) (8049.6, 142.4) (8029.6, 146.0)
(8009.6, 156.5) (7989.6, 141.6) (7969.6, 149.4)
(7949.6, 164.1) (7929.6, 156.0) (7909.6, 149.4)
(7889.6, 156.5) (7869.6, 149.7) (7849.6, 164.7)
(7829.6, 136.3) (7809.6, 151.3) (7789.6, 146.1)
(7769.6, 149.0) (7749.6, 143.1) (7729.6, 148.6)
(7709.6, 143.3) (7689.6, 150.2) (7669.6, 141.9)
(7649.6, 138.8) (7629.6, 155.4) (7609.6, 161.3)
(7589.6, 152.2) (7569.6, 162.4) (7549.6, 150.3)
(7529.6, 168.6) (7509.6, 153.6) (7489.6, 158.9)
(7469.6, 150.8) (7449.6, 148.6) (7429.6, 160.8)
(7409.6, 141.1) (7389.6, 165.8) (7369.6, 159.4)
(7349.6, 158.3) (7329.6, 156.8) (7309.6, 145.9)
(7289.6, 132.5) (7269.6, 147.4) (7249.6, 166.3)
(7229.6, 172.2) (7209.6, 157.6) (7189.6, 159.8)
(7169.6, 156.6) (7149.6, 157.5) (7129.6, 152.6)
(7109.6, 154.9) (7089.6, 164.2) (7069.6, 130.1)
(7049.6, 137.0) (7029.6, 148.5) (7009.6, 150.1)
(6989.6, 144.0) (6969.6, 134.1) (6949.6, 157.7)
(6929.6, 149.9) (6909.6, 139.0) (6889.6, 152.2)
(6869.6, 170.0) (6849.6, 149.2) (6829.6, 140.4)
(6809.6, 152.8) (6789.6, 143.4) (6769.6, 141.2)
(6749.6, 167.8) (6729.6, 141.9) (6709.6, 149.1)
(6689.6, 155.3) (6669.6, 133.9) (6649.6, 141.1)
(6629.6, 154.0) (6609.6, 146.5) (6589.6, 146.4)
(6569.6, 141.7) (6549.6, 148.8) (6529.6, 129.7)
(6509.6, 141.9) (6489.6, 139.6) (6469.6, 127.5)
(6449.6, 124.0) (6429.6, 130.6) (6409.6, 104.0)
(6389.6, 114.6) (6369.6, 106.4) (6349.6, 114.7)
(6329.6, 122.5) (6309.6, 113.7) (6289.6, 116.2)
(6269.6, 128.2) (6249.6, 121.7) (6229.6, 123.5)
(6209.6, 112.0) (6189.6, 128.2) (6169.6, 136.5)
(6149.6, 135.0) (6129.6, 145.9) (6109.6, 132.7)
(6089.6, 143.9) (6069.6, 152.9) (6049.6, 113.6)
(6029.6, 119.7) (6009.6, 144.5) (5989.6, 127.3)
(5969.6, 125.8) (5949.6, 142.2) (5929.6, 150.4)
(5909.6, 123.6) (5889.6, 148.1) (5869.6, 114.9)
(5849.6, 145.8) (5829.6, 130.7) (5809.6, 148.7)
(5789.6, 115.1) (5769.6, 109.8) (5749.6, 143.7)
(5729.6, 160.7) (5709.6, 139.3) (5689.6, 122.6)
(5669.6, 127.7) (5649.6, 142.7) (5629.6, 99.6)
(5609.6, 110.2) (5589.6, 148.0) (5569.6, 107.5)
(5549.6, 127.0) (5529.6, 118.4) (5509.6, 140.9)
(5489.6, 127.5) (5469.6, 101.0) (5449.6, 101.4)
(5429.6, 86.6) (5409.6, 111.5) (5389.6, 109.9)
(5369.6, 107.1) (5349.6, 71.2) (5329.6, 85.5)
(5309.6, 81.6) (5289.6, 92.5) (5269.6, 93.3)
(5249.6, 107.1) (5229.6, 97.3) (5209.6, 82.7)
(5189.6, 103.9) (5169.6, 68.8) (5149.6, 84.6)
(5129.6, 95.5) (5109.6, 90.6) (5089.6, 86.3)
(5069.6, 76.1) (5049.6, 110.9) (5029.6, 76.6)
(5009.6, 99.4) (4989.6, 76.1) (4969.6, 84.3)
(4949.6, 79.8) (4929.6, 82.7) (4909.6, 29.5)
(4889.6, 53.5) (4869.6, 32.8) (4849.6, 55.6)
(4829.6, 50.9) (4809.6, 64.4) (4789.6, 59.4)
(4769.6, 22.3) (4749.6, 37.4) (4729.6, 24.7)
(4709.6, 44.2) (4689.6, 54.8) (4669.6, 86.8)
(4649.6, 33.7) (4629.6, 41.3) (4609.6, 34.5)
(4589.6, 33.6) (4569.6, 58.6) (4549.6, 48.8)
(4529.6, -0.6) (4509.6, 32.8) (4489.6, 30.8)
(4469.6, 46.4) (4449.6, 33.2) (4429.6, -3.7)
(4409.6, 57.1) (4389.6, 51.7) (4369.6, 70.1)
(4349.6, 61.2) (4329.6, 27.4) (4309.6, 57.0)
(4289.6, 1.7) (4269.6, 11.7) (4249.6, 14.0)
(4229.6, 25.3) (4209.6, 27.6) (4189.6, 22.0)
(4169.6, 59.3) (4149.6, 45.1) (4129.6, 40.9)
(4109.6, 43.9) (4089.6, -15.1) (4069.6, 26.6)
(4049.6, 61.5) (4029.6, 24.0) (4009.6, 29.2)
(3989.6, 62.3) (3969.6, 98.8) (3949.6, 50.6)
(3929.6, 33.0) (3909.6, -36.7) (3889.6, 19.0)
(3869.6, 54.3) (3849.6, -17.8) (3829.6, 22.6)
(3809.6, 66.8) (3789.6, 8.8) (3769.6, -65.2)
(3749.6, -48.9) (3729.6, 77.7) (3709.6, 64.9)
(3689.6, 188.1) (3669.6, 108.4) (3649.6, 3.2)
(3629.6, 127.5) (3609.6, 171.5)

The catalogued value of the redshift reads 0.238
